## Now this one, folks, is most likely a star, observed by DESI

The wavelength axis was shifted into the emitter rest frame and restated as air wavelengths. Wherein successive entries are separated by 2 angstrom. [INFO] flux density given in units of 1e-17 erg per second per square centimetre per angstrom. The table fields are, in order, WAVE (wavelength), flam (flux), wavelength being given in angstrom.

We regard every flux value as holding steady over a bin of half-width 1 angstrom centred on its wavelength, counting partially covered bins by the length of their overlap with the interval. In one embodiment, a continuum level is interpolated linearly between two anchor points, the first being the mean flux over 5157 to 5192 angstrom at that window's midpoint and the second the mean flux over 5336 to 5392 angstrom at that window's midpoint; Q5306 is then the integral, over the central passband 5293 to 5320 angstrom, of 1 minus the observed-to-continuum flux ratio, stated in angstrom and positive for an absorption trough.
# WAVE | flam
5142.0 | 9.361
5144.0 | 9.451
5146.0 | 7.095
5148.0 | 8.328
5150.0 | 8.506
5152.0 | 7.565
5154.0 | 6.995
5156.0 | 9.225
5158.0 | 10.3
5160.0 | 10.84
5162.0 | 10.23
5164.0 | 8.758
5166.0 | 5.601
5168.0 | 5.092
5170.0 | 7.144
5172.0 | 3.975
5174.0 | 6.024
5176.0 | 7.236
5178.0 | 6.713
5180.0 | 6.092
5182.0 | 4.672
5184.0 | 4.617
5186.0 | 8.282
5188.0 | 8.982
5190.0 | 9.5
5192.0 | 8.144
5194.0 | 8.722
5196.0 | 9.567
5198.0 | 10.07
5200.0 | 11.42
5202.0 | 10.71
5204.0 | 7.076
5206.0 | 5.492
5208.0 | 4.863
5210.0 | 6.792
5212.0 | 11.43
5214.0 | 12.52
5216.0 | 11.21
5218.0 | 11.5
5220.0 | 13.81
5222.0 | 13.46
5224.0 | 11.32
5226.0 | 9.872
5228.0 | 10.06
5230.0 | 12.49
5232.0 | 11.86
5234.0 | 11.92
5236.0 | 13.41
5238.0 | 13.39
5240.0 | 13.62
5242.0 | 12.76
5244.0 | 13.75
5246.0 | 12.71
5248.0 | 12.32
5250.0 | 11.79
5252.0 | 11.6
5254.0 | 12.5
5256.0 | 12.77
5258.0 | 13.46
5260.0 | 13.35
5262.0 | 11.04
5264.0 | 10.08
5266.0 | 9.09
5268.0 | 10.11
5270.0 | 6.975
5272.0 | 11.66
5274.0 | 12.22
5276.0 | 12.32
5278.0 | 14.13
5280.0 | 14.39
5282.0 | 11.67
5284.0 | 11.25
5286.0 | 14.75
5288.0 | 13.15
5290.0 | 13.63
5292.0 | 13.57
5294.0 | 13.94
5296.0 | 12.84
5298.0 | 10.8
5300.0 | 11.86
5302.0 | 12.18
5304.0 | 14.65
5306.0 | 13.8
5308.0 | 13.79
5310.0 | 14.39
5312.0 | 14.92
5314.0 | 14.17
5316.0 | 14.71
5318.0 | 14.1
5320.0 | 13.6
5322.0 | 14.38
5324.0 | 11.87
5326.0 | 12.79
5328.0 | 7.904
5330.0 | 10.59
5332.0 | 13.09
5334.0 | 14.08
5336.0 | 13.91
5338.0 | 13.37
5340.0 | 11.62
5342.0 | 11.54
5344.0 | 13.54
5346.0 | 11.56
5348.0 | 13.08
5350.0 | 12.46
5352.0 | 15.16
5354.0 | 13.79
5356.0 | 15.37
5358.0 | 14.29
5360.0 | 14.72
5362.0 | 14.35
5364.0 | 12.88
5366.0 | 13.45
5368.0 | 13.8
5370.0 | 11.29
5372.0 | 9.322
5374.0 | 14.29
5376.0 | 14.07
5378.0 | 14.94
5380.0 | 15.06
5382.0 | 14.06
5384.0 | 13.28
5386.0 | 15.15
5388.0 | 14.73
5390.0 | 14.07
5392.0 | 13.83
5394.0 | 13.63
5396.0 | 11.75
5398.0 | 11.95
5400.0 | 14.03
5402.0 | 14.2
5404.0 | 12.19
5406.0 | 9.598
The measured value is -4.4 angstrom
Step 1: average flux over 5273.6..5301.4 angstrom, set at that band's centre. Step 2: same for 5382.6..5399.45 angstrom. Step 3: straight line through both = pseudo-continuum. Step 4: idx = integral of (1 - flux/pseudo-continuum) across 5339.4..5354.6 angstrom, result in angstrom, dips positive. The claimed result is 0.5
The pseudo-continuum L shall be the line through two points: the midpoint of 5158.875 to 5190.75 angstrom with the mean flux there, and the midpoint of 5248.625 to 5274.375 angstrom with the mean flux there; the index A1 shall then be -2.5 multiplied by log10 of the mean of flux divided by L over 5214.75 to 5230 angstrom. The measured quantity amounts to -0.24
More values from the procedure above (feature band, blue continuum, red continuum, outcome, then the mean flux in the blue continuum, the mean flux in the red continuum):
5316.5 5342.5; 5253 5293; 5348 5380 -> 0.04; 12.1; 13.6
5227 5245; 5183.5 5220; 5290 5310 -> -0.19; 9.13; 13.1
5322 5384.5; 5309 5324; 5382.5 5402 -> 0.06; 14.2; 13.6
